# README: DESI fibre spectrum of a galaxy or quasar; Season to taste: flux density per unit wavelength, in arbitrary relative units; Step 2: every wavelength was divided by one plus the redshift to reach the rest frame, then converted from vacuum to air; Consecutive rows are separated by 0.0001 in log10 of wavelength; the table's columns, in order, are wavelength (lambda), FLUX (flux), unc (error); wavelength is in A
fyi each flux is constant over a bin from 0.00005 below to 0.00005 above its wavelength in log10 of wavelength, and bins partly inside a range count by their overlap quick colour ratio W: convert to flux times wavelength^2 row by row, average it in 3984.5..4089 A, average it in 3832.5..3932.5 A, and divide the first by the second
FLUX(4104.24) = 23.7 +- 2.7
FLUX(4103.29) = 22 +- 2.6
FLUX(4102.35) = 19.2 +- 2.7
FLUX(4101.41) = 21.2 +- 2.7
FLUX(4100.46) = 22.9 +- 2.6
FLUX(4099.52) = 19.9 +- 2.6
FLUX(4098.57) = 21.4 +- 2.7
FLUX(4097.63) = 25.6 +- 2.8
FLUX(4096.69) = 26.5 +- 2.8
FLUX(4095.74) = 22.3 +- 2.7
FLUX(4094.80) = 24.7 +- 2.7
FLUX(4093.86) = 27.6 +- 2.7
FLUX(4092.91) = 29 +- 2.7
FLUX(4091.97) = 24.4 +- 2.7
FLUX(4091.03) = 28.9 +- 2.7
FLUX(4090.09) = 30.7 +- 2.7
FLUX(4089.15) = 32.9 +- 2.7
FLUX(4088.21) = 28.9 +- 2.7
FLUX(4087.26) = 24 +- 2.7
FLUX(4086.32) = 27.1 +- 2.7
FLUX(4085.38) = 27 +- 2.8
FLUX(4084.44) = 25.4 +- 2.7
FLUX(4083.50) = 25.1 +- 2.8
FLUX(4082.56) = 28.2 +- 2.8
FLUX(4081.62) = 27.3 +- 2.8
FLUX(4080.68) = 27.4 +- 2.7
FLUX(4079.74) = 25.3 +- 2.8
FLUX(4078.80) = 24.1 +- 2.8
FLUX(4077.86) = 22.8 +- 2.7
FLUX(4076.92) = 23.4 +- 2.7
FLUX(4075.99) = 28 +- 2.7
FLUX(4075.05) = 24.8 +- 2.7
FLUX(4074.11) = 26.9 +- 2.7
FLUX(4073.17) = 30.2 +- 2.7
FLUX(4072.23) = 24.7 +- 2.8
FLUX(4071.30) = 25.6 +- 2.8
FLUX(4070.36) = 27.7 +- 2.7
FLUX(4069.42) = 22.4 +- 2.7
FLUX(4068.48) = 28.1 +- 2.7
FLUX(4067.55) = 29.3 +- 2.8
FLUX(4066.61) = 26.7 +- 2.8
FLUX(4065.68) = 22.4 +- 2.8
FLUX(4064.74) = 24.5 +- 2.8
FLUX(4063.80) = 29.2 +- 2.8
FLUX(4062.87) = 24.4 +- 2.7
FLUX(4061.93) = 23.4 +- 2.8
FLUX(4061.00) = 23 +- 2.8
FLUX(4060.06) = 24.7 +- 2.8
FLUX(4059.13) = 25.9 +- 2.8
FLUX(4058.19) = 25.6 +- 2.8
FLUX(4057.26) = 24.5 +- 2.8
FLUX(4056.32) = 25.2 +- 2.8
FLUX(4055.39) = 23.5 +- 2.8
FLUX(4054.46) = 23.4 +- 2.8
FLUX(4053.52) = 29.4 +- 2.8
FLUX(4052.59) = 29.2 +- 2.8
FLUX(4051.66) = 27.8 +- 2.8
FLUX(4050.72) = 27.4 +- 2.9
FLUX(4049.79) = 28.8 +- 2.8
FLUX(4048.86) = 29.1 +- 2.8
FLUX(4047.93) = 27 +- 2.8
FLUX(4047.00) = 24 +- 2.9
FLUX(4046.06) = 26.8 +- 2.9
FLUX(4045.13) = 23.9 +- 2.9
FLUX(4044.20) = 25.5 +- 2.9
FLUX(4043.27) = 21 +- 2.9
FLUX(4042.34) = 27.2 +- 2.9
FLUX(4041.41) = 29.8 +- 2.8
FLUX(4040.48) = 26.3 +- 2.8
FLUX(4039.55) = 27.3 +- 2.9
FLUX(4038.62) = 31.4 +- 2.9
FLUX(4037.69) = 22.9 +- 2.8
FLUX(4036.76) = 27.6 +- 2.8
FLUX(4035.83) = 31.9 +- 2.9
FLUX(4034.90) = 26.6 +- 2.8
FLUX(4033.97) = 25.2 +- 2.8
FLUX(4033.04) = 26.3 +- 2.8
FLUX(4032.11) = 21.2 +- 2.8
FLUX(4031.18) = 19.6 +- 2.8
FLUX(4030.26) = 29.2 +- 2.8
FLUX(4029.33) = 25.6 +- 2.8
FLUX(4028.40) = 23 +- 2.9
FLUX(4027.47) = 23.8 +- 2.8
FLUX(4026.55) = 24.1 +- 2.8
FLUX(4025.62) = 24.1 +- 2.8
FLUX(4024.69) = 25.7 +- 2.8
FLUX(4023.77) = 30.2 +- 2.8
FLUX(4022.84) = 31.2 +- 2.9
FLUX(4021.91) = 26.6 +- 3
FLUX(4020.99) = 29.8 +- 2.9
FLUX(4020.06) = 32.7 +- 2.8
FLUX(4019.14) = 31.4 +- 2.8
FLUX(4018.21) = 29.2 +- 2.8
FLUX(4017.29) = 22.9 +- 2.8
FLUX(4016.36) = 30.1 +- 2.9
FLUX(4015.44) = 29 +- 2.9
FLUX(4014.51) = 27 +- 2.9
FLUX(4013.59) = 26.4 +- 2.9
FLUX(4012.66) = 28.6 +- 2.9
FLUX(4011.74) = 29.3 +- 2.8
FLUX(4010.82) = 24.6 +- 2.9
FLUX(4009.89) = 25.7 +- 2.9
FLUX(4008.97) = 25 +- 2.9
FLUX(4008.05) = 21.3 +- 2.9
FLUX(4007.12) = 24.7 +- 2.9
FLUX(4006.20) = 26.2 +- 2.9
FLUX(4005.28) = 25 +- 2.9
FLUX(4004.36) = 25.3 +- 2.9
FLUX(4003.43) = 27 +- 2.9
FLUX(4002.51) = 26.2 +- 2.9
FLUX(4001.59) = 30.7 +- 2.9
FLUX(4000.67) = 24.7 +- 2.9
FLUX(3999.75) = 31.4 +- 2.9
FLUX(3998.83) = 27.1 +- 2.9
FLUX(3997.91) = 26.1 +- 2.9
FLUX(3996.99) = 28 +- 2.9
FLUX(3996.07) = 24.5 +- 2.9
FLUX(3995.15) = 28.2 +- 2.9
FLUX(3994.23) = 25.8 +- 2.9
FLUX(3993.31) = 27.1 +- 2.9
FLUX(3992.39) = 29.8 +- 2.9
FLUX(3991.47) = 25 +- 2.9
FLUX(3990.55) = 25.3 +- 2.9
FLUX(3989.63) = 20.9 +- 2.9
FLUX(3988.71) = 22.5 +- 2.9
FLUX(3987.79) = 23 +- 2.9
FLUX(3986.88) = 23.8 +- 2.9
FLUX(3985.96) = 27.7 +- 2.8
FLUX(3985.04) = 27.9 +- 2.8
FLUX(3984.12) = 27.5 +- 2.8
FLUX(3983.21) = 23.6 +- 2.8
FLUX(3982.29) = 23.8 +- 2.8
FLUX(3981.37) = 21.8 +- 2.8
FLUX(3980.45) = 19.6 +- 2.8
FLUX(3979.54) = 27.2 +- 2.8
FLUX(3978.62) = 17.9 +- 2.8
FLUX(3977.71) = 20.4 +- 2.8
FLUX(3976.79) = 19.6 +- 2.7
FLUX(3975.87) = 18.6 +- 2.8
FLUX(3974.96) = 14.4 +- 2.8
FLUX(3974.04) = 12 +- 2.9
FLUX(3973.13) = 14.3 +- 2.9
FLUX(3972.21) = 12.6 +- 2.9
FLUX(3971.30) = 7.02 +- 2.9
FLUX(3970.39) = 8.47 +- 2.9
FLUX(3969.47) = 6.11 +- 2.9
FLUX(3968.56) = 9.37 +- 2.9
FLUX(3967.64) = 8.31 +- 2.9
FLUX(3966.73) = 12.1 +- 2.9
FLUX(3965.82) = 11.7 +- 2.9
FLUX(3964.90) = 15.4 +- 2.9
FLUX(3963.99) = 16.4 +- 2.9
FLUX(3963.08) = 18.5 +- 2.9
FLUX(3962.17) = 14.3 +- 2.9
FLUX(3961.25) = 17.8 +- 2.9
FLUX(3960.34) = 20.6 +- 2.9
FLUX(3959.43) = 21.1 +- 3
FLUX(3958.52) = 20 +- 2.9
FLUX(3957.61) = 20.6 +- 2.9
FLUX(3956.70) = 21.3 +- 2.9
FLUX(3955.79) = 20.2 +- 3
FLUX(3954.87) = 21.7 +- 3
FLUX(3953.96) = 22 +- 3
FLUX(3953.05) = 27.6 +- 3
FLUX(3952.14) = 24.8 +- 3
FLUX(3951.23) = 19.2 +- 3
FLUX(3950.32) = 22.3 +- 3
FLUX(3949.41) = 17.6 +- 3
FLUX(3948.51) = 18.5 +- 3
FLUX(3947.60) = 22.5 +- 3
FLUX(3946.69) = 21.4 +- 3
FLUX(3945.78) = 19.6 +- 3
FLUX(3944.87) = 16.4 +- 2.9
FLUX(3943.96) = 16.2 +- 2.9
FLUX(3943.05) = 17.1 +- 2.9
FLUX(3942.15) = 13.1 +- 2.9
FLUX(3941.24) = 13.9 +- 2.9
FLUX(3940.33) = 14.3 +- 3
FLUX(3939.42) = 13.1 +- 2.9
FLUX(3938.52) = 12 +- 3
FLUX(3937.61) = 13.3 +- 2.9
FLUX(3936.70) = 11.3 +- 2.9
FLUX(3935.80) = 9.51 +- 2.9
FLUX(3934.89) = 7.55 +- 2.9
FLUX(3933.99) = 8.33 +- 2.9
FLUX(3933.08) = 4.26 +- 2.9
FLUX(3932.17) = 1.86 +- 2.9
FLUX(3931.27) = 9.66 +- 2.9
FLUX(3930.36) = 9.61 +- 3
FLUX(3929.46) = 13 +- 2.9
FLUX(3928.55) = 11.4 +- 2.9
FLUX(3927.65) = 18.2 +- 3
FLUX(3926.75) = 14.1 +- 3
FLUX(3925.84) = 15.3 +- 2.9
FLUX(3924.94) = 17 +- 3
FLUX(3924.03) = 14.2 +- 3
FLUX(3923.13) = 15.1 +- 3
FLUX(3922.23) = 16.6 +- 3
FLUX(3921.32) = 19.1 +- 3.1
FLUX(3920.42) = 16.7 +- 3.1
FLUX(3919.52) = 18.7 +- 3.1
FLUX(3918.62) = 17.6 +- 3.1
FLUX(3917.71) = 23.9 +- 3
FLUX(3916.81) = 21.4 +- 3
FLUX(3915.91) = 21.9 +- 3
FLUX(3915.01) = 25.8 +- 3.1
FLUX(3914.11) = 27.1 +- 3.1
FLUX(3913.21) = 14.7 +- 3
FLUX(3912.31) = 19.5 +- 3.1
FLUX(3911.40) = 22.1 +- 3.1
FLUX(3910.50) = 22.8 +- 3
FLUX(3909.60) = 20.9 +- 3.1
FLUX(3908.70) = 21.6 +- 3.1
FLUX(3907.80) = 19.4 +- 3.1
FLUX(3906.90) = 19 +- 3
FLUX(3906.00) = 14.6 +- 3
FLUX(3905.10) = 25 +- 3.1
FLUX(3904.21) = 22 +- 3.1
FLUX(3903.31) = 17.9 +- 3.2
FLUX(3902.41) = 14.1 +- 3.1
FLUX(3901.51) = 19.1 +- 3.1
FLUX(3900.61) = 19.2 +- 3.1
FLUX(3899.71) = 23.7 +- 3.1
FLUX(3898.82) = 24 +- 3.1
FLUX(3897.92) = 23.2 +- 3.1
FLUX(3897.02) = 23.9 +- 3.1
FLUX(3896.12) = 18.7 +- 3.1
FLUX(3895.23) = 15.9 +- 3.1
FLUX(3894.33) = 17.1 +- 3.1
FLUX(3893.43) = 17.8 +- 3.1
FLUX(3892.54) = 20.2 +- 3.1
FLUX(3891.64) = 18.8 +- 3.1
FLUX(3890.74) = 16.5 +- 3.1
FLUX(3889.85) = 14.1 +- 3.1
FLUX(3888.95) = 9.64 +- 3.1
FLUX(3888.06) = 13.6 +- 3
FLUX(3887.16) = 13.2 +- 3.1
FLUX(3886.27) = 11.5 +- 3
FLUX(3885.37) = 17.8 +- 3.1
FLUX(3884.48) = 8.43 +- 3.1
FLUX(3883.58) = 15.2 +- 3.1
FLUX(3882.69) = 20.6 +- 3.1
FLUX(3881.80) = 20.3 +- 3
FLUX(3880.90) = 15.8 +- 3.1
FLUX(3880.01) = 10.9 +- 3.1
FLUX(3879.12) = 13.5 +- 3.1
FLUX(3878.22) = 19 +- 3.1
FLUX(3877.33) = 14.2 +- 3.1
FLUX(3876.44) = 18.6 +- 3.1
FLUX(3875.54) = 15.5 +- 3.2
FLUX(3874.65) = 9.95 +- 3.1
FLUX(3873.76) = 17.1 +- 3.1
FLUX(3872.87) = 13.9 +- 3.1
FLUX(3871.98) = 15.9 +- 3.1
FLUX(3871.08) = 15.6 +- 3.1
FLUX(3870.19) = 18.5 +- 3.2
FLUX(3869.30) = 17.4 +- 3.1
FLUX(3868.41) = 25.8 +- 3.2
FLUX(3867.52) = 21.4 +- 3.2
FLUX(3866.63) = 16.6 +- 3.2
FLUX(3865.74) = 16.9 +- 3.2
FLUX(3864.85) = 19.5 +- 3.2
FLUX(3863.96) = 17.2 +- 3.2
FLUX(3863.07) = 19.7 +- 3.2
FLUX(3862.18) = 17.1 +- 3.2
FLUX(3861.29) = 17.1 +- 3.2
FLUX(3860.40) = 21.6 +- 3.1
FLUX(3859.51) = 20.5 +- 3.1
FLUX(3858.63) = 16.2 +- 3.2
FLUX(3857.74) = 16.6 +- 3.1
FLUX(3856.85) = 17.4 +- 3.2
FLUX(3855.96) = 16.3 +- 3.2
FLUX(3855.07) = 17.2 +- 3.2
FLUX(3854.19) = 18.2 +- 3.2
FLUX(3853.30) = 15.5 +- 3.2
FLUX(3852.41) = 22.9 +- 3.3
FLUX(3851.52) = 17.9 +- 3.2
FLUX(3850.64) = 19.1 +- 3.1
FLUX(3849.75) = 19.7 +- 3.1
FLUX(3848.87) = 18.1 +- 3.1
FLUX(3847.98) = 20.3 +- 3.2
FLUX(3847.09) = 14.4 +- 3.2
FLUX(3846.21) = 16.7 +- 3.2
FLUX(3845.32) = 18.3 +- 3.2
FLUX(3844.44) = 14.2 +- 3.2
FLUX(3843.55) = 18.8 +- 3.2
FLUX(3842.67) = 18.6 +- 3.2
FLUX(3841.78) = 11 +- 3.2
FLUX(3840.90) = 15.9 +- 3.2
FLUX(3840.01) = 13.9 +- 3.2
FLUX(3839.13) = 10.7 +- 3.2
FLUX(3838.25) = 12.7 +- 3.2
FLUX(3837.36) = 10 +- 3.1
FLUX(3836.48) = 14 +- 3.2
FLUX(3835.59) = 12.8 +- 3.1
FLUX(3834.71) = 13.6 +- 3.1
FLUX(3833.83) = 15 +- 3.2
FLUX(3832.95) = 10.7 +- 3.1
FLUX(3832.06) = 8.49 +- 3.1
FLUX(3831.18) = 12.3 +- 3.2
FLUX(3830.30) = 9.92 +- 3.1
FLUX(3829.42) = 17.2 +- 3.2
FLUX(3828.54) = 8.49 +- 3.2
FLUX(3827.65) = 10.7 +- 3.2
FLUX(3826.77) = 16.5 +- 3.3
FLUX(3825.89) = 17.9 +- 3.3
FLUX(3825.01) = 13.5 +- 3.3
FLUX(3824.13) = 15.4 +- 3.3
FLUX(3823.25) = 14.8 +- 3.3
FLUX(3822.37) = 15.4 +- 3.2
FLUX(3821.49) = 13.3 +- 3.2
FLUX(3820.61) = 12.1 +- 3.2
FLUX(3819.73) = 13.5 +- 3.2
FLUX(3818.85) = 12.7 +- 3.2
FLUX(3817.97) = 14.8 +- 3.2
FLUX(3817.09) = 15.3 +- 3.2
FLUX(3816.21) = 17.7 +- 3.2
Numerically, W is 1.66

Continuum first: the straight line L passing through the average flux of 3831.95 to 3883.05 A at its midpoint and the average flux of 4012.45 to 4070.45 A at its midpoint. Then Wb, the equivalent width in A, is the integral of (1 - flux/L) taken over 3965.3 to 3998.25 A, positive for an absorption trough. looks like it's 4.7 A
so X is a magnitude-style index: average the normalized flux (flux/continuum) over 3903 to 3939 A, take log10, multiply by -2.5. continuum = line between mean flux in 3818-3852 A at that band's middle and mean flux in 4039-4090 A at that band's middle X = 0.15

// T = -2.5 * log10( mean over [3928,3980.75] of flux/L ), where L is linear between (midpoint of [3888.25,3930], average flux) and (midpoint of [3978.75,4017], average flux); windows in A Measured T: 0.40 mag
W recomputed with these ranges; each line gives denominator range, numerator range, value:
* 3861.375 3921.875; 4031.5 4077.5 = 1.56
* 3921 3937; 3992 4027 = 2.37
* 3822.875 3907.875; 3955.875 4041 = 1.51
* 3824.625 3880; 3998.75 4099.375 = 1.82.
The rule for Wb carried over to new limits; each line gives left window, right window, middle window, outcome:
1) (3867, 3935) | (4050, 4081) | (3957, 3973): 4.8 A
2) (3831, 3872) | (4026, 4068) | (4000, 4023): -2.9 A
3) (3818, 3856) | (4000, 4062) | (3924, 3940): 7.2 A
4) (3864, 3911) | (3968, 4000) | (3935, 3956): 2.5 A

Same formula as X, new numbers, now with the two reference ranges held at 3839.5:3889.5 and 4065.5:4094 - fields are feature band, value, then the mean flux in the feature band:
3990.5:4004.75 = -0.182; 27.1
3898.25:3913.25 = -0.086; 20.1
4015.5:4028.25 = -0.158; 27.8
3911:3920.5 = -0.104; 21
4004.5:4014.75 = -0.103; 25.8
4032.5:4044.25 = -0.088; 26.9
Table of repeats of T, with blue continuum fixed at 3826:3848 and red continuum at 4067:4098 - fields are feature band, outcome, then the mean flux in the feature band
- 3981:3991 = -0.13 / 24.4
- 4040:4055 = -0.08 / 26.7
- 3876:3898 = 0.01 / 16.2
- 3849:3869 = -0.24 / 18.6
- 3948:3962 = -0.05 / 20.9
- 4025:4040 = -0.07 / 25.6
